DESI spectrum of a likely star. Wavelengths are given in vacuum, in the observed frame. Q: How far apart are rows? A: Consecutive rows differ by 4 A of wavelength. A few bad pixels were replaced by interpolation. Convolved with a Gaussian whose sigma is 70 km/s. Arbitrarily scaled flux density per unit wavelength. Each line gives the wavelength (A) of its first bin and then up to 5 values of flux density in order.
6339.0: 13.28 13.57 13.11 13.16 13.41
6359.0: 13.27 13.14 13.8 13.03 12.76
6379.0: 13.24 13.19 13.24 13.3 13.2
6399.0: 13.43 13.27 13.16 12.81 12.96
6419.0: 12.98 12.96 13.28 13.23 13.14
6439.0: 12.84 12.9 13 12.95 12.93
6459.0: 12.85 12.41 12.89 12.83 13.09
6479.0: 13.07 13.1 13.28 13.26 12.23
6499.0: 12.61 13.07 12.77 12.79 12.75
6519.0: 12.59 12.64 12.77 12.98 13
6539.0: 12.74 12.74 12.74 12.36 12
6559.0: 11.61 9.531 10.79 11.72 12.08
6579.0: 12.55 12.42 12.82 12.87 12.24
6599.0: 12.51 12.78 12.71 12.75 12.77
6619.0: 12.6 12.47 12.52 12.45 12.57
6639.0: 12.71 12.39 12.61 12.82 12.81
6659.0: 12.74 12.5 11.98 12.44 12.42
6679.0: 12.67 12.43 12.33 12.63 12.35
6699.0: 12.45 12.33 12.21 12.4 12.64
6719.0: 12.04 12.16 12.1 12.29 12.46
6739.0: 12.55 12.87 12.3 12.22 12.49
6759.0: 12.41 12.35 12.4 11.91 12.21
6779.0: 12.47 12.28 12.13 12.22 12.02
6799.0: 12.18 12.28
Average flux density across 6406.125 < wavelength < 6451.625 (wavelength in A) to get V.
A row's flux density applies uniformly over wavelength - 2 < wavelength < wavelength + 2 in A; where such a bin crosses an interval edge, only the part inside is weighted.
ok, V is 13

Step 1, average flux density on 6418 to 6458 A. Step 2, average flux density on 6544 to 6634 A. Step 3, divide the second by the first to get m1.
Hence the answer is 0.94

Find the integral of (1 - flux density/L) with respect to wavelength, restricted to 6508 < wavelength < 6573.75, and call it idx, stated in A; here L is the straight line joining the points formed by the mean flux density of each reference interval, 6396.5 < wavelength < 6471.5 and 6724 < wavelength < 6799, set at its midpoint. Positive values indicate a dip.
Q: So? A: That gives 2.7 A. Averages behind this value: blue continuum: 13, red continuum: 12.3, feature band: 12.2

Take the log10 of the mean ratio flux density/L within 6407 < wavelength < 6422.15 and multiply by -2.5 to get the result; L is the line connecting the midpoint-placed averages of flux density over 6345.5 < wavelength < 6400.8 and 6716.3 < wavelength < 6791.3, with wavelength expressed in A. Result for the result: 0.02 mag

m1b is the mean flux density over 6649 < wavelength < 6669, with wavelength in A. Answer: 12.6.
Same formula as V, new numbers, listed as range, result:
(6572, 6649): 12.6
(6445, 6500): 12.9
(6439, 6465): 12.8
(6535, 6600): 12.1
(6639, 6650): 12.6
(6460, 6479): 12.8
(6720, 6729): 12.1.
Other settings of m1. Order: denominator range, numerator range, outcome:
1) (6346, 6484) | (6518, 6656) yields 0.95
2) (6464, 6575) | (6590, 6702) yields 1.00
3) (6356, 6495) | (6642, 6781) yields 0.95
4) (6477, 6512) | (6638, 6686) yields 0.97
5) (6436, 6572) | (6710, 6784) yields 0.98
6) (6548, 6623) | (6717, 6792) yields 1.01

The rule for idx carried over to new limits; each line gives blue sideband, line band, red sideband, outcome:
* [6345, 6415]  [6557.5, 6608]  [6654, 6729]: 2.5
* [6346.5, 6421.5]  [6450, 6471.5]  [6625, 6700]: 0.3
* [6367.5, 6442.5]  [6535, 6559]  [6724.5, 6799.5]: 0.6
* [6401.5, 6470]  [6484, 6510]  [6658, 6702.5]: -0.1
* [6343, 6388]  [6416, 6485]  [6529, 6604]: -0.9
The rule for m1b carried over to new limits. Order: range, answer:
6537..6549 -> 12.7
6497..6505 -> 12.8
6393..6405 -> 13.3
